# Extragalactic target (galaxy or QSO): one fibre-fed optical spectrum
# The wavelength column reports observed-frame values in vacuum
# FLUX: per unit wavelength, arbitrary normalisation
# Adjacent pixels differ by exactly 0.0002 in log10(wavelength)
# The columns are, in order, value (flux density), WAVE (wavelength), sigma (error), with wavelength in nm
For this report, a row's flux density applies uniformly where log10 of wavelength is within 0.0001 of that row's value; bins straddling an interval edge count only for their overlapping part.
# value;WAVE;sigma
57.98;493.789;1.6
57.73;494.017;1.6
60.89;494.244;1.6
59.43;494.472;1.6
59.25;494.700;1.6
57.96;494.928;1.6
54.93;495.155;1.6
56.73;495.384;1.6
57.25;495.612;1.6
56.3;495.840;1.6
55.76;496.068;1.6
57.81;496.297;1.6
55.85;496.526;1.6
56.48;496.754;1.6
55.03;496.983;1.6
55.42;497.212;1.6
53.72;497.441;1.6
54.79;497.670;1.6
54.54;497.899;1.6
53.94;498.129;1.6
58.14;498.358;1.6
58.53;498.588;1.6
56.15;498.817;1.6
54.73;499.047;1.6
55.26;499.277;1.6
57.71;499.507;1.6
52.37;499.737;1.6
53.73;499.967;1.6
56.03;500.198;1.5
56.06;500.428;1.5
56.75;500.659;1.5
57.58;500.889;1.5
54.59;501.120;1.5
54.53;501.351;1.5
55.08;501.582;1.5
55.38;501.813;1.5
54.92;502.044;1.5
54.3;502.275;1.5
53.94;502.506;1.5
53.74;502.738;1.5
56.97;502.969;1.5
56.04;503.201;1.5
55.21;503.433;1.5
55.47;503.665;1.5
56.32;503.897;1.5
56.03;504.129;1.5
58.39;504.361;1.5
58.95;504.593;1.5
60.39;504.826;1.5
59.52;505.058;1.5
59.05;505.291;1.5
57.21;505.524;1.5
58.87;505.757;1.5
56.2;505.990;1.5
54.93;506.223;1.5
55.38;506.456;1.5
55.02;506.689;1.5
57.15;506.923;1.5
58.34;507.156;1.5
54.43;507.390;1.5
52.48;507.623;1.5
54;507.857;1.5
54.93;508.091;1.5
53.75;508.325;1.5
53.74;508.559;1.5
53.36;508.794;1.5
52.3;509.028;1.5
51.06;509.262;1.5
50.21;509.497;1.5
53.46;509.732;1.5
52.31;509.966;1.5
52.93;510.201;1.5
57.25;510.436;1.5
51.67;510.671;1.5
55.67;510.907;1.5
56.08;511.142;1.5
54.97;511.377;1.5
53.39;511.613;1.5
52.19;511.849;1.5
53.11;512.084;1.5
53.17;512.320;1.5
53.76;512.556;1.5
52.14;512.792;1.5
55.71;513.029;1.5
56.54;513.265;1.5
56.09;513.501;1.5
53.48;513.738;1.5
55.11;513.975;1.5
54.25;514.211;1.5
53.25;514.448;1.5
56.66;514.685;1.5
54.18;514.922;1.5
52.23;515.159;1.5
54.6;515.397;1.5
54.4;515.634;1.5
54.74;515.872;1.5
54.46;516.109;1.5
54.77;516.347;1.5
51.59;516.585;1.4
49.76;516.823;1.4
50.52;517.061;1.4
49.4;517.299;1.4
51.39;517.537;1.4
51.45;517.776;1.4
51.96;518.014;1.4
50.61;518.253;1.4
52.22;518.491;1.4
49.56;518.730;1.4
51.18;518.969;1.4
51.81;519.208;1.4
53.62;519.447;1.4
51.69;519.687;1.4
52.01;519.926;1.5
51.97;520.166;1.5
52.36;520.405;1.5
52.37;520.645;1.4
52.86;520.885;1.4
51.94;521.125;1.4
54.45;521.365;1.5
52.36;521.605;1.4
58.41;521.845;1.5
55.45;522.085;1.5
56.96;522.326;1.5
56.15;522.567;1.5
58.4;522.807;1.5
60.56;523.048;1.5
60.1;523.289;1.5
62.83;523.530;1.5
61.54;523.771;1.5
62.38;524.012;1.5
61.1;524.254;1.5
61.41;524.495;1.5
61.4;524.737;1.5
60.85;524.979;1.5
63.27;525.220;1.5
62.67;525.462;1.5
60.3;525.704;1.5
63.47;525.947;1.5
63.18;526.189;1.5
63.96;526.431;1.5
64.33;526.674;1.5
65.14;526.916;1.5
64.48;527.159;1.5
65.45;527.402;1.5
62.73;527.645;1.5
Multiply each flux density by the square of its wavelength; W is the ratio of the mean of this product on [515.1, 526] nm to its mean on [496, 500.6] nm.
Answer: 1.1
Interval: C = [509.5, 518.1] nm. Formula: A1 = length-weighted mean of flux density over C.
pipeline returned 53.5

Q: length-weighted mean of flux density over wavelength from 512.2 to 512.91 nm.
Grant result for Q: 53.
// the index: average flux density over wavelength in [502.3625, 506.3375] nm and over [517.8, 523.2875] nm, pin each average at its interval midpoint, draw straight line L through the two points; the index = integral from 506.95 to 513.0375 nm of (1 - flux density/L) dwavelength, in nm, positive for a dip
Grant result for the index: 0.223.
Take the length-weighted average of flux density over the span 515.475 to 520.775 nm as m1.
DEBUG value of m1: 52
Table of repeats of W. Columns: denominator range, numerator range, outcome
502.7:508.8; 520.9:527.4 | 1.15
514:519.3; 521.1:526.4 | 1.17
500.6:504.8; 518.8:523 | 1.03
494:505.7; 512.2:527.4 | 1.08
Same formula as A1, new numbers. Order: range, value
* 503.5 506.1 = 57.8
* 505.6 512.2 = 54.3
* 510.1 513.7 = 54.3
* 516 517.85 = 51.6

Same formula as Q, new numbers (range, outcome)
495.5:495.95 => 56.8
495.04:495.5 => 55.9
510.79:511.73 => 55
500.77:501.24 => 56.1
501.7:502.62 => 54.7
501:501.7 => 54.7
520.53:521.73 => 52.8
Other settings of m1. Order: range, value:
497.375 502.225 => 55.5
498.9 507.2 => 56.2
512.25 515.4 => 54.4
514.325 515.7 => 54.2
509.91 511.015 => 54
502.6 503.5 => 55.4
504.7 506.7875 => 57.4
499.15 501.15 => 55.6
